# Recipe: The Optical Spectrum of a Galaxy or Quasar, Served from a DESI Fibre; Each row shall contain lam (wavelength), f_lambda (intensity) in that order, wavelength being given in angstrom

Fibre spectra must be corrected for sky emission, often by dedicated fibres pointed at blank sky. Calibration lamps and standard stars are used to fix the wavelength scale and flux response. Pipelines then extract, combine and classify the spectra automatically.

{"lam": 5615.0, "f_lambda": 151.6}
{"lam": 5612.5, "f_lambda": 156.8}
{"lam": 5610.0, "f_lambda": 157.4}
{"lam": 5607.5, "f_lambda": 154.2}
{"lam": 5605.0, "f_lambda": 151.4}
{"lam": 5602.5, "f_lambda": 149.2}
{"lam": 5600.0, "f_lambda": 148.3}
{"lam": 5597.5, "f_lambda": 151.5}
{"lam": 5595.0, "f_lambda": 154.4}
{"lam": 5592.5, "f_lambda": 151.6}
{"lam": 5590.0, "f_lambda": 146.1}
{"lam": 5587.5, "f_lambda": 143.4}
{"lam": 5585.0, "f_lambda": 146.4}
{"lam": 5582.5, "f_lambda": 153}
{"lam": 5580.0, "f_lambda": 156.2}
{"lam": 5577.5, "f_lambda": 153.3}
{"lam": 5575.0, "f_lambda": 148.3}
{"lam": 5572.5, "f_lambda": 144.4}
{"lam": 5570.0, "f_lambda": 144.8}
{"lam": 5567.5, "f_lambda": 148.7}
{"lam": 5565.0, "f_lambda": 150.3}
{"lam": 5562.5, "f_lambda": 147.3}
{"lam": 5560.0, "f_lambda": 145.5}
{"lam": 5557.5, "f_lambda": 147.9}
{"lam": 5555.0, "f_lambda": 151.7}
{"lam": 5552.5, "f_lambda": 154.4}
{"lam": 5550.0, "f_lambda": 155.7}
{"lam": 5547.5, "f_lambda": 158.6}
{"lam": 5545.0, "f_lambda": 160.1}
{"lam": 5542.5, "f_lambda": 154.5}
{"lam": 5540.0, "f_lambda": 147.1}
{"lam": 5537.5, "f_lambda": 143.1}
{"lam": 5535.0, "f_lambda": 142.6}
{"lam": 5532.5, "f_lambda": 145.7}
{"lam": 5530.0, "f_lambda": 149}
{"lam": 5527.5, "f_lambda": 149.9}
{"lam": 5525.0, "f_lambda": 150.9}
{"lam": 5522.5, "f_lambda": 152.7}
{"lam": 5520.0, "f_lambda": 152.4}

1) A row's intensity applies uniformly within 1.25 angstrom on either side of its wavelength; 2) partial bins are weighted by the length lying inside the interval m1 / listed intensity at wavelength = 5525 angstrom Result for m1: 150.9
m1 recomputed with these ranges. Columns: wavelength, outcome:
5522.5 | 152.7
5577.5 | 153.3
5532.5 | 145.7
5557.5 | 147.9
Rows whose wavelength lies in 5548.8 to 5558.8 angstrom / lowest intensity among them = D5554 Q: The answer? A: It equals 147.9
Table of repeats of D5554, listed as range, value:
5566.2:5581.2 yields 144.4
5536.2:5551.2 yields 143.1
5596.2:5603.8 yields 148.3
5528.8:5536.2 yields 142.6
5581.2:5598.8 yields 143.4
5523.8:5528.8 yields 149.9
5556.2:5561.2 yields 145.5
